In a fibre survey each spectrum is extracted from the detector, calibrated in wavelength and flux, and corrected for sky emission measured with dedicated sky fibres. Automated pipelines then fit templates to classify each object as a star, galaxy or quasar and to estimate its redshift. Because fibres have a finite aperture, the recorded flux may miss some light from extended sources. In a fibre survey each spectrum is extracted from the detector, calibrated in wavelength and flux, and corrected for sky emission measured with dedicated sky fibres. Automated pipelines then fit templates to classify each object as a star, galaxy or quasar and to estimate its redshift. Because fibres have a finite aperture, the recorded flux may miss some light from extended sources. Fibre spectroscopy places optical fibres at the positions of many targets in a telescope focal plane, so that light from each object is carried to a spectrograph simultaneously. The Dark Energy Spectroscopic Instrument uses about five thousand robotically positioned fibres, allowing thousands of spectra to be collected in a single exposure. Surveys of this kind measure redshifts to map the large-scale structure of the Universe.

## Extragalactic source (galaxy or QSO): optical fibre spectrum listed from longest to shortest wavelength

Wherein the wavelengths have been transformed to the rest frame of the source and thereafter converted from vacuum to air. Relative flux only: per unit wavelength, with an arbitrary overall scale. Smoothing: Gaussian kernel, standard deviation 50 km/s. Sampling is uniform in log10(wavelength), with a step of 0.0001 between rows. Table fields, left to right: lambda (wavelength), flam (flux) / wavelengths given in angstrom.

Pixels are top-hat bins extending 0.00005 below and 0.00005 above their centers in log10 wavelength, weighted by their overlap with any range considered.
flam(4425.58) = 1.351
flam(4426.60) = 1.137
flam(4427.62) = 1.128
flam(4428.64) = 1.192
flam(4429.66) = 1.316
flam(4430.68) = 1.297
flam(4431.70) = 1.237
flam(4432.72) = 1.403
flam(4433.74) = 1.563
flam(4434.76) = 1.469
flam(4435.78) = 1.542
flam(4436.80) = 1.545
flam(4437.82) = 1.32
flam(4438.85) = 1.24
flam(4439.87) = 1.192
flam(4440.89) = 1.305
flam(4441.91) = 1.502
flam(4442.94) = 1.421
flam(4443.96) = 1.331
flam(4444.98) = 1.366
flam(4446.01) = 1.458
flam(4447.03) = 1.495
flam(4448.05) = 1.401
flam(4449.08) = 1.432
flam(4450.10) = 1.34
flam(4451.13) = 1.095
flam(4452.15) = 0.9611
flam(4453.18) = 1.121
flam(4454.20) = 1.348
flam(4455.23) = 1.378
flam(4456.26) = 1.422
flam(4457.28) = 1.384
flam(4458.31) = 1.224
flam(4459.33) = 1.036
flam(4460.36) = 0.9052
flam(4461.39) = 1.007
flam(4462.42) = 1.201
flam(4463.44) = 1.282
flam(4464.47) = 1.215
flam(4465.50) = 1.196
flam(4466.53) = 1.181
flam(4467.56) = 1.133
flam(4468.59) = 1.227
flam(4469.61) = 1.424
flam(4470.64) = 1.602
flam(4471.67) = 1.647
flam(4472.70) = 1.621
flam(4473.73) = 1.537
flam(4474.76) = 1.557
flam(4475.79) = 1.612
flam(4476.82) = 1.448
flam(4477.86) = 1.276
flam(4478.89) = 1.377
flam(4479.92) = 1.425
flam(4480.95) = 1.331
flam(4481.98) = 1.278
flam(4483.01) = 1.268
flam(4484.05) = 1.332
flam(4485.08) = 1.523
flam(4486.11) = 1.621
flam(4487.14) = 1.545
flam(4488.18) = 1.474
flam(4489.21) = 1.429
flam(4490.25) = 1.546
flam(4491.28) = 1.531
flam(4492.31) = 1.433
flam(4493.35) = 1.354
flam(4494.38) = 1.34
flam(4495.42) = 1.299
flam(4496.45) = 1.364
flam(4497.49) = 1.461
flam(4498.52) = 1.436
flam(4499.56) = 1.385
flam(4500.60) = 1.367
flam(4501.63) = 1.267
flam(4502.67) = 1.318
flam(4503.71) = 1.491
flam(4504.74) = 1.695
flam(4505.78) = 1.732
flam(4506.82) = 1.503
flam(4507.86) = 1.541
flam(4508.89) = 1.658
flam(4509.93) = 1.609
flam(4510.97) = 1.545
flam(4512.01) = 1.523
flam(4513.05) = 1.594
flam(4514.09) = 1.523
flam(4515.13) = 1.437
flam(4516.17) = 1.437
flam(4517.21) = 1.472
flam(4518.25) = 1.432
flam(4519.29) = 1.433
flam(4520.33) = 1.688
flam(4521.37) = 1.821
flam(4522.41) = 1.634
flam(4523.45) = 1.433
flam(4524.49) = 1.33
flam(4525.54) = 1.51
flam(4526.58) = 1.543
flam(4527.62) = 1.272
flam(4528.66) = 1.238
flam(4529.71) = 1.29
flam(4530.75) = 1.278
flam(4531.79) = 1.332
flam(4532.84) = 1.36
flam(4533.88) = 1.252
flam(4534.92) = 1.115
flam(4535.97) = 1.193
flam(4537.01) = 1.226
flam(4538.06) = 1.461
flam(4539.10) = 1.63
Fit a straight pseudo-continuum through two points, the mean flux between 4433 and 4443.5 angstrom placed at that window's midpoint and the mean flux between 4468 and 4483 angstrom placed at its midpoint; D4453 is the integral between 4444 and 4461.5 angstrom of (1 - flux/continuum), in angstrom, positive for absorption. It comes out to 1.95 angstrom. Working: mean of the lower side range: 1.41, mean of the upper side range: 1.45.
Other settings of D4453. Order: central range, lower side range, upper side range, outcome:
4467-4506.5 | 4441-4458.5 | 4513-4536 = -1.81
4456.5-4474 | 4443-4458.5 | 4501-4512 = 1.23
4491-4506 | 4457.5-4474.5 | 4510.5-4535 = -0.53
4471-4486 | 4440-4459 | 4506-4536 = -0.79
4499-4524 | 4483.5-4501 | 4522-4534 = -2.13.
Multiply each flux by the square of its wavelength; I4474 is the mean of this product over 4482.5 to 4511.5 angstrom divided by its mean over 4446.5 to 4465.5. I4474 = 1.2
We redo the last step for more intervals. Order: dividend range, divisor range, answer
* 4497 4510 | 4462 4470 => 1.23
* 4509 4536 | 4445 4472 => 1.17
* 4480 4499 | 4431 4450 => 1.04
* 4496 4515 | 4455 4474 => 1.18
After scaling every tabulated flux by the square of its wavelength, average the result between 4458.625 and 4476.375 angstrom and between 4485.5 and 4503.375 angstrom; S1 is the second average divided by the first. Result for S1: 1.09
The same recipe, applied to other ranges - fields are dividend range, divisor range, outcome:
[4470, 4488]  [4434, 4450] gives 1.07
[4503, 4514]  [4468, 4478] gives 1.07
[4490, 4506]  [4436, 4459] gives 1.10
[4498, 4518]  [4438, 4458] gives 1.16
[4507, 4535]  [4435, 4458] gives 1.12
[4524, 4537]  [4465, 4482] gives 0.95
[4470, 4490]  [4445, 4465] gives 1.19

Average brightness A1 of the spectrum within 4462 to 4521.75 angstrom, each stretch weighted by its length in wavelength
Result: 1.45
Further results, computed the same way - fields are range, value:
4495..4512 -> 1.48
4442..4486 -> 1.33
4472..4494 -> 1.45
